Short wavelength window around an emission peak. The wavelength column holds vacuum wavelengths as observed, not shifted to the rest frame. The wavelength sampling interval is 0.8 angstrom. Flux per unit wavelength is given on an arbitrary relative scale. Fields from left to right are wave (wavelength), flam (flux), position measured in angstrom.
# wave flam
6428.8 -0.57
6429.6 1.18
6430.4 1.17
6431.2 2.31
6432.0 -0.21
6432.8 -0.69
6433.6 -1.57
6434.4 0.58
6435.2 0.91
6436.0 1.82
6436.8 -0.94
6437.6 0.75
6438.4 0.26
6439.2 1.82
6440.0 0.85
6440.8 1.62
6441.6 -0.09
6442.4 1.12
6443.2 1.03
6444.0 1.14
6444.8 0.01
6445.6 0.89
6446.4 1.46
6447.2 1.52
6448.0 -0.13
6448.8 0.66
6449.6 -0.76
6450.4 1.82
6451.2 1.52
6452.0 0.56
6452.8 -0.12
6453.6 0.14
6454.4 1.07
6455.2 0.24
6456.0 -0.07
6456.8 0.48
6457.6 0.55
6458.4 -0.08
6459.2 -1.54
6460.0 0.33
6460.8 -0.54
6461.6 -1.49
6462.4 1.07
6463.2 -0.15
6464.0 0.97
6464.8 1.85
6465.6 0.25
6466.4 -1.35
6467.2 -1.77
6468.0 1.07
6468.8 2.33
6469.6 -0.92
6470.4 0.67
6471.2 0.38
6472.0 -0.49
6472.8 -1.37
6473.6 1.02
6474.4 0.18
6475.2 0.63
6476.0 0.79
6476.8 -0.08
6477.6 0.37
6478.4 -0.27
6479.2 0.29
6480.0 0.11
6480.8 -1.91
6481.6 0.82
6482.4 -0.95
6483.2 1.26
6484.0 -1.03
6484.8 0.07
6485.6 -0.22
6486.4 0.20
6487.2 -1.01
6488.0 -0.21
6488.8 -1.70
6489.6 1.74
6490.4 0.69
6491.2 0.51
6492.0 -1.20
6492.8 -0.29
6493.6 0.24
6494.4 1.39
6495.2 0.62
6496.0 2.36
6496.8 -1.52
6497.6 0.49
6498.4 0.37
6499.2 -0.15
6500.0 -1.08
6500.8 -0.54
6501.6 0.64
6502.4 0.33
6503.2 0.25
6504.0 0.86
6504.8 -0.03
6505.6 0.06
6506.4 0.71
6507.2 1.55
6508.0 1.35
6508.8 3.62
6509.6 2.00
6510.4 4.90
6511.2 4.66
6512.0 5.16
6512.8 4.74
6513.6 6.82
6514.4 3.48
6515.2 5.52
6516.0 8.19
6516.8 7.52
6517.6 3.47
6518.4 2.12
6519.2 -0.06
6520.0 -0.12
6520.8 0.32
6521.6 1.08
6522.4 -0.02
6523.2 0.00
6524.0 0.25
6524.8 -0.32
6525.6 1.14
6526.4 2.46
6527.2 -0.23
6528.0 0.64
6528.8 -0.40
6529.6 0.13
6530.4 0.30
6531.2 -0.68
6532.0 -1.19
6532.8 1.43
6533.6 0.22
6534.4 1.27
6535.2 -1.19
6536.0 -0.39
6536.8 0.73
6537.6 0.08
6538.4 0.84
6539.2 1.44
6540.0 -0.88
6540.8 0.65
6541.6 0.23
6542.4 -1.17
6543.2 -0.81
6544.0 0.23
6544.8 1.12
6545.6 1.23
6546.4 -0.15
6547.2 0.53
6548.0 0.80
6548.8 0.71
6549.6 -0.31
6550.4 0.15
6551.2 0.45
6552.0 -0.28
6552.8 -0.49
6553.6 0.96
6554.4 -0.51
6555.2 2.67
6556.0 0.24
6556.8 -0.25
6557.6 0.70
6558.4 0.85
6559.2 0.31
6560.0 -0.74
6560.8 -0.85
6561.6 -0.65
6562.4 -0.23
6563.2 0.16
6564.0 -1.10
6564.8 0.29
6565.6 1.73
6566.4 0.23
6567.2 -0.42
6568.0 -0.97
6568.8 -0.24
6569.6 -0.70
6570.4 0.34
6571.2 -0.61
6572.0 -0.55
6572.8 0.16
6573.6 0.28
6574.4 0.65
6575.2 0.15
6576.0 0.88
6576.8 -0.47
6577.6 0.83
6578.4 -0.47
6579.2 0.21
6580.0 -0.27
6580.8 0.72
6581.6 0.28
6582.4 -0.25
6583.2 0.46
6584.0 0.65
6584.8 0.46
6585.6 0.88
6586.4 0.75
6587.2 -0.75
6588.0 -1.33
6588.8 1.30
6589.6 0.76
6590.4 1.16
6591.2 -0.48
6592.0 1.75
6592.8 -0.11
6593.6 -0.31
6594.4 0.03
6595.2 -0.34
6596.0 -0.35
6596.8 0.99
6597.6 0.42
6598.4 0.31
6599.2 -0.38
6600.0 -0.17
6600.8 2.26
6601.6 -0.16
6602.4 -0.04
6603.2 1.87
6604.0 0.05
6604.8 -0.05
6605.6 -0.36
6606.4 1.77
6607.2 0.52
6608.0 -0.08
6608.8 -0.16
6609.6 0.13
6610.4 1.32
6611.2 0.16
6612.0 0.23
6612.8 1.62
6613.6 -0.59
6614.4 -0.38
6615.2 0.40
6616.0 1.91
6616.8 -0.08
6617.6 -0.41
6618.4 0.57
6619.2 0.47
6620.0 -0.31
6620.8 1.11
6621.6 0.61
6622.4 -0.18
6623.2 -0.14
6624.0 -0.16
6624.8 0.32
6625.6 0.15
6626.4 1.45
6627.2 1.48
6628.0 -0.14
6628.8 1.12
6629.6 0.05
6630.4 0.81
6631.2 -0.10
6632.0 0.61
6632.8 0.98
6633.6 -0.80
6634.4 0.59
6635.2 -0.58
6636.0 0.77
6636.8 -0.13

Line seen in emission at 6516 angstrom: [O II]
